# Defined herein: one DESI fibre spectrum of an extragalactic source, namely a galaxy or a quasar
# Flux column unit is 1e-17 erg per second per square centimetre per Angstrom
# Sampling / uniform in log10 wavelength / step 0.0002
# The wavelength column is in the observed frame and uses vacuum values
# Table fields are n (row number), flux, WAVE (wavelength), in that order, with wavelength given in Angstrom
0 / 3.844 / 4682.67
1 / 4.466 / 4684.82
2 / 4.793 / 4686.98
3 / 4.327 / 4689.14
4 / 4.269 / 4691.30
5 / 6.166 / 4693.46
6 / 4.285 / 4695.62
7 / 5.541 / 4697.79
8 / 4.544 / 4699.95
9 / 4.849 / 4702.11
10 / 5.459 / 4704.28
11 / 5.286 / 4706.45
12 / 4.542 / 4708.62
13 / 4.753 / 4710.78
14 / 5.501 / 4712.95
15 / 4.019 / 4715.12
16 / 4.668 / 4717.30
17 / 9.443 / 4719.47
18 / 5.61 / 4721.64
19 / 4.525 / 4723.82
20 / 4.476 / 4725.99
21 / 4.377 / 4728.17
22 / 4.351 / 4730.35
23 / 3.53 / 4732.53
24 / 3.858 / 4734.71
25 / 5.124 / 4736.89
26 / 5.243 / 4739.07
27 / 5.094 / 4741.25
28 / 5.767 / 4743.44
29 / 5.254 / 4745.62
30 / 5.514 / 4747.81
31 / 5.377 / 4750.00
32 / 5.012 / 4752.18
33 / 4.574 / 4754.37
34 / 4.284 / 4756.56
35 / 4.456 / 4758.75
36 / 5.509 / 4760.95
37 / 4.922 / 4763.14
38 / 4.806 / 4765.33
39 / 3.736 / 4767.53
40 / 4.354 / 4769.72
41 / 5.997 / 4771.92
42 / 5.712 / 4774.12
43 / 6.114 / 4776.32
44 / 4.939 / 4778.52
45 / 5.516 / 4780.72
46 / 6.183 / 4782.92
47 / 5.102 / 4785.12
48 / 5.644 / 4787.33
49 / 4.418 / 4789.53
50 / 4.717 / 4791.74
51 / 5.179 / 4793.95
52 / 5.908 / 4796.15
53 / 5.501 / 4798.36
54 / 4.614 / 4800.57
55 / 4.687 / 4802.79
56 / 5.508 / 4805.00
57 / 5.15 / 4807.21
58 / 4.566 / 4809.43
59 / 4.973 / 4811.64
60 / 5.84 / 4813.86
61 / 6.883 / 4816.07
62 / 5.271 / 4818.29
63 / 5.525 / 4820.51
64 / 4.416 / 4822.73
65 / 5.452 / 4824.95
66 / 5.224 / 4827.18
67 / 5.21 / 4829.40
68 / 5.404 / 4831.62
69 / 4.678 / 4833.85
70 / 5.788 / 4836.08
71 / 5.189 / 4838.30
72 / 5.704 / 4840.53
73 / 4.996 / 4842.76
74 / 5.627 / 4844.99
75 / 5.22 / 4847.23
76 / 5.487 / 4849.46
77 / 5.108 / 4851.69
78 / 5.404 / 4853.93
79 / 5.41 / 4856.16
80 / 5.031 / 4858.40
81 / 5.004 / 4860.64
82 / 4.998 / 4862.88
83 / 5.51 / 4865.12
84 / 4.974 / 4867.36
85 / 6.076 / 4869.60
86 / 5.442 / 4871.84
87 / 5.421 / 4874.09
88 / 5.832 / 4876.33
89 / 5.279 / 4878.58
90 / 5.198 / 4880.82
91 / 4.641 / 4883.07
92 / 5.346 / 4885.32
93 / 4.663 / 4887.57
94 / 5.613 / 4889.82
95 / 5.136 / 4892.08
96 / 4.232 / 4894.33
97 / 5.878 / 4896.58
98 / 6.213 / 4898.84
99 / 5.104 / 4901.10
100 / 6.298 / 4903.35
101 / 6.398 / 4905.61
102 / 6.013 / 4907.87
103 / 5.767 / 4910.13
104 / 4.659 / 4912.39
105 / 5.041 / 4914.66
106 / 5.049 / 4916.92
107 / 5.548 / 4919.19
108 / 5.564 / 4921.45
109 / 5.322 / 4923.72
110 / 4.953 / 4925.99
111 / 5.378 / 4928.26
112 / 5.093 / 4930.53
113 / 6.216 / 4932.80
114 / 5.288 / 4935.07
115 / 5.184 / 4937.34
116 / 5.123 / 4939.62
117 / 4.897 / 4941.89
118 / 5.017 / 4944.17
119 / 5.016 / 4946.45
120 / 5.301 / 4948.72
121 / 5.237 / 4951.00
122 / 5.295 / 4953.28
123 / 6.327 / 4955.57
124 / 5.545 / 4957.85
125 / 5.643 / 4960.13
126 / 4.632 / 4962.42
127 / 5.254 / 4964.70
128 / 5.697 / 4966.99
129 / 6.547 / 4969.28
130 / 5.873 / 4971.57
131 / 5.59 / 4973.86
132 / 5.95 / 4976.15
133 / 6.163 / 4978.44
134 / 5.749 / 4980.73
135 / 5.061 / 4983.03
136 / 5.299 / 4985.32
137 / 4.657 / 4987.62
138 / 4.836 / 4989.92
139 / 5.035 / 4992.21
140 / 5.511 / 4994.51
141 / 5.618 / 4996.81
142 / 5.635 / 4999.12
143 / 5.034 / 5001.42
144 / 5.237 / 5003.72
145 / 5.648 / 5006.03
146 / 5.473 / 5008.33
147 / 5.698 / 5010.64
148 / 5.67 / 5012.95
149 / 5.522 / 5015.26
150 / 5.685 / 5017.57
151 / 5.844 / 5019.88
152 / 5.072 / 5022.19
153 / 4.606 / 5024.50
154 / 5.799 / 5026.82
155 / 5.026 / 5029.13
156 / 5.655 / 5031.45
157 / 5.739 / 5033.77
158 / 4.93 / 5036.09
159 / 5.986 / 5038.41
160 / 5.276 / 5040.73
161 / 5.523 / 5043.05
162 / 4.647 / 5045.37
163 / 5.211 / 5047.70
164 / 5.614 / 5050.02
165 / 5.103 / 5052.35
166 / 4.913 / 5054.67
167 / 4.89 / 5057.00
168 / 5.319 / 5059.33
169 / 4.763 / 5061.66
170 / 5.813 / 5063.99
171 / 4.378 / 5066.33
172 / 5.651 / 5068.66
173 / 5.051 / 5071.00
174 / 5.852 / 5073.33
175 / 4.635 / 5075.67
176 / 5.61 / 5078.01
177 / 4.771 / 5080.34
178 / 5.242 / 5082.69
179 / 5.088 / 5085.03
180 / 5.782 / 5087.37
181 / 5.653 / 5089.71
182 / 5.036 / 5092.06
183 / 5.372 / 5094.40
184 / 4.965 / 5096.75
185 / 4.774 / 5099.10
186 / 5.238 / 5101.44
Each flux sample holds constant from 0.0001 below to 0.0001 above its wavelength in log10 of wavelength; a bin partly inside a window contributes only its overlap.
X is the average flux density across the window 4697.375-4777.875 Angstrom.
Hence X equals 5.03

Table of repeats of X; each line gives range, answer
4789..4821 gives 5.26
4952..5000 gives 5.52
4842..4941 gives 5.36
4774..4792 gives 5.38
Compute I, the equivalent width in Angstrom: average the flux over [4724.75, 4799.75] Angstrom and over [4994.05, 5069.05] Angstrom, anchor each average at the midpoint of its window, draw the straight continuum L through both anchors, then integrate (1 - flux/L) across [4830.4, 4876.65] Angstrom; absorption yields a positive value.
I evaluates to -1.9 Angstrom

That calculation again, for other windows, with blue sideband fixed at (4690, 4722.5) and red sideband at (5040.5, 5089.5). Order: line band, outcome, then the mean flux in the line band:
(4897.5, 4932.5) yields -1.9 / 5.51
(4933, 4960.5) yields -0.6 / 5.35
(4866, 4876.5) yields -0.6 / 5.53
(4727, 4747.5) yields 1.9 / 4.76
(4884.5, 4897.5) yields 0.3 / 5.13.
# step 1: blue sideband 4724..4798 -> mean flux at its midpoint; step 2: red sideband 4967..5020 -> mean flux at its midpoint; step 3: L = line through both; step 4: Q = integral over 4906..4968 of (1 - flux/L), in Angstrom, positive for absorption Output 0.6 Angstrom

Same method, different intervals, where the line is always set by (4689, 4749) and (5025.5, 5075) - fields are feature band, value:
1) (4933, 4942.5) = -0.09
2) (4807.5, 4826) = -0.93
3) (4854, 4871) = -0.53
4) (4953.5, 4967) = -0.71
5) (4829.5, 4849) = -0.79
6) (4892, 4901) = -0.35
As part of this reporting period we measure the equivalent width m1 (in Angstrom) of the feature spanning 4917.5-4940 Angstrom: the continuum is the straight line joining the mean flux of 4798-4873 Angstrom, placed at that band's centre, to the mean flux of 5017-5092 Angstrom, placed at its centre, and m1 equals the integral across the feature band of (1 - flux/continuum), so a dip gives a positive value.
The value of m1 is -0.4 Angstrom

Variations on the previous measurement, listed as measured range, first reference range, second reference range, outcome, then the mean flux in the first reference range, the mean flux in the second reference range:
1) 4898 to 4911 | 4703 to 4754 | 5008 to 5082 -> -1.9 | 5.07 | 5.3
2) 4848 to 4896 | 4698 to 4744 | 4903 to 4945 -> 0.5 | 5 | 5.4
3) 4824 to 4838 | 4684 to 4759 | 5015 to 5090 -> -0.6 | 4.96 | 5.29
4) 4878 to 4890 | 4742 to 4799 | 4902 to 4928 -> 0.8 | 5.17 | 5.5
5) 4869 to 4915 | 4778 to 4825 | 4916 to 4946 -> -1.5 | 5.27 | 5.27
